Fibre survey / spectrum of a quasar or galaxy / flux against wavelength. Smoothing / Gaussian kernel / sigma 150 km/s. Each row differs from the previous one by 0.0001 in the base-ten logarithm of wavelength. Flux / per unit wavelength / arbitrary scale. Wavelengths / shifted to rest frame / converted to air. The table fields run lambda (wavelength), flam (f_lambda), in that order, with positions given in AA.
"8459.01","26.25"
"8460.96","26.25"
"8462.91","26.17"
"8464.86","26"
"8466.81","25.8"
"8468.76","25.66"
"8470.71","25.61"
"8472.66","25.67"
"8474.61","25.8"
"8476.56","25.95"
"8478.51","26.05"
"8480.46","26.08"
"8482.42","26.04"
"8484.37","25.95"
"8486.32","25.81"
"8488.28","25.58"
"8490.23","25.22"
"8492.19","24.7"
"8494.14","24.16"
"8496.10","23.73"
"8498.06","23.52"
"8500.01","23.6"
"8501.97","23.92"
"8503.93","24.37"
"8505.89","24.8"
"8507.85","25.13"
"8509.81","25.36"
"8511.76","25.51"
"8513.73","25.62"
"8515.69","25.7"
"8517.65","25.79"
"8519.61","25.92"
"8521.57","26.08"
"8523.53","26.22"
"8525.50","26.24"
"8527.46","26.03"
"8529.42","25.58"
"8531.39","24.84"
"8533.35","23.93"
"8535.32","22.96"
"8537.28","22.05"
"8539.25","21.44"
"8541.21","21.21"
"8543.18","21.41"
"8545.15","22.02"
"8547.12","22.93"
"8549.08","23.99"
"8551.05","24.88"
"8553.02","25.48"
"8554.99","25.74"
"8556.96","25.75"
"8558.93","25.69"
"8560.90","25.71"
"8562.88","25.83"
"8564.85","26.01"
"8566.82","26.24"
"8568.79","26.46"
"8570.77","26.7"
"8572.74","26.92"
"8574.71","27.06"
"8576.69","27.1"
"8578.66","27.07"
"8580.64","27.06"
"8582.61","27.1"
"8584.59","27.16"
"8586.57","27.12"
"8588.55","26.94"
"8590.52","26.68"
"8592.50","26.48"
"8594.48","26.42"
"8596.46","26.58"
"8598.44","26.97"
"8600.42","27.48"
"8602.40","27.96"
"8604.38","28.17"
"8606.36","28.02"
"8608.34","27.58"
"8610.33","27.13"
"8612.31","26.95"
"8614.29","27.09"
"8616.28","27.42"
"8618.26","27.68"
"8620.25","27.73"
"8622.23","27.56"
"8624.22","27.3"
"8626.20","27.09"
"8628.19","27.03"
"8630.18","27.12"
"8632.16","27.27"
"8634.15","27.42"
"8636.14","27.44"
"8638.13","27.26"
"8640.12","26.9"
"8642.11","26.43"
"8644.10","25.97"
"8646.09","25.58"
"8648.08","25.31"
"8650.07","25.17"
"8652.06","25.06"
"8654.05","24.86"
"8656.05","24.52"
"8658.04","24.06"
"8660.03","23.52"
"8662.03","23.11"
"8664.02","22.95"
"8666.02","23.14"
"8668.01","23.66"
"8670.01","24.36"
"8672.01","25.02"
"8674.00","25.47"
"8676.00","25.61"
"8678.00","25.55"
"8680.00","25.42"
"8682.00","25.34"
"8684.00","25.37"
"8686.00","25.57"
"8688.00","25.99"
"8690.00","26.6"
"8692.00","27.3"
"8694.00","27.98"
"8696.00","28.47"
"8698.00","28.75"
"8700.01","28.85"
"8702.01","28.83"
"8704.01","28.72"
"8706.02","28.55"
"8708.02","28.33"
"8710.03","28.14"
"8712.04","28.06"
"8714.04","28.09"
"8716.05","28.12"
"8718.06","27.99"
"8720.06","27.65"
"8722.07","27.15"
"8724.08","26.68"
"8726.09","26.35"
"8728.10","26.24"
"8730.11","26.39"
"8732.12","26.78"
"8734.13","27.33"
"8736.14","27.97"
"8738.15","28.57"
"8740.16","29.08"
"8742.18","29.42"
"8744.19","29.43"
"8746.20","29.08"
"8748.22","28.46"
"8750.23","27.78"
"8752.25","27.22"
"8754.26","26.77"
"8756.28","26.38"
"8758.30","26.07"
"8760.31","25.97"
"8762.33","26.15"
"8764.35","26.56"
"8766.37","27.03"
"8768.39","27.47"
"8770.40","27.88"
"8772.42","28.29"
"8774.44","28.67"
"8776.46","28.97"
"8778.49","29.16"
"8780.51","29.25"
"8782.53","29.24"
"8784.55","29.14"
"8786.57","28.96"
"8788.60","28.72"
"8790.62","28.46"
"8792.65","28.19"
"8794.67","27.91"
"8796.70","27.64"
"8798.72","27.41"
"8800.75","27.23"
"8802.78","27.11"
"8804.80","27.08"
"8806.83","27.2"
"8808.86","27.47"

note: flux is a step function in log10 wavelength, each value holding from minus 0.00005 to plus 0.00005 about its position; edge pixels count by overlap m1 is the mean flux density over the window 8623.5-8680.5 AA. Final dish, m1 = 25.5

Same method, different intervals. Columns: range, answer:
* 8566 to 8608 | 27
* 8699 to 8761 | 27.8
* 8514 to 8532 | 25.8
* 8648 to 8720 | 26.2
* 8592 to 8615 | 27.3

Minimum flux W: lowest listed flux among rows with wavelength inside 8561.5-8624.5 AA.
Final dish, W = 25.83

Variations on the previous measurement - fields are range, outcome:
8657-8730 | 22.95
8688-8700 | 25.99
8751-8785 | 25.97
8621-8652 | 25.17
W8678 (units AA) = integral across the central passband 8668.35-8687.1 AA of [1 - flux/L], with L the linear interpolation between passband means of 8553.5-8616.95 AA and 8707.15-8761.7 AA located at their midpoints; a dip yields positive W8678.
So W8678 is 1.4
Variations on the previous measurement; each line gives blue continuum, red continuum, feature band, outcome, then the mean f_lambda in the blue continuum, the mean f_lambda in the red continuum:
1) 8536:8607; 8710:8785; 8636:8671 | 2.3 AA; 25.8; 27.7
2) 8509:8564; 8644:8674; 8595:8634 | -4.6 AA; 24.6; 24.4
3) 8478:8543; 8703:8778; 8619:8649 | -0.7 AA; 24.8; 27.7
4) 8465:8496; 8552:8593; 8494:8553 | 3.8 AA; 25.6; 26.5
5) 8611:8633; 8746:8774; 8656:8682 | 2.8 AA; 27.3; 27.2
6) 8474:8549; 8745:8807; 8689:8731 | -1.2 AA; 24.7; 27.8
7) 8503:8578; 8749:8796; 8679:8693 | 0.4 AA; 25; 27.8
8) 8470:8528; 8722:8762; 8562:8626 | -2.2 AA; 25.3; 27.4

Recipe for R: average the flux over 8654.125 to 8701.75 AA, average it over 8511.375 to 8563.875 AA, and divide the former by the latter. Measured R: 1.04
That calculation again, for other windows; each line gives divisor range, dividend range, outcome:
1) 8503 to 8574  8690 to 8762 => 1.11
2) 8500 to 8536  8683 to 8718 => 1.10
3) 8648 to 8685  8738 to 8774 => 1.12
